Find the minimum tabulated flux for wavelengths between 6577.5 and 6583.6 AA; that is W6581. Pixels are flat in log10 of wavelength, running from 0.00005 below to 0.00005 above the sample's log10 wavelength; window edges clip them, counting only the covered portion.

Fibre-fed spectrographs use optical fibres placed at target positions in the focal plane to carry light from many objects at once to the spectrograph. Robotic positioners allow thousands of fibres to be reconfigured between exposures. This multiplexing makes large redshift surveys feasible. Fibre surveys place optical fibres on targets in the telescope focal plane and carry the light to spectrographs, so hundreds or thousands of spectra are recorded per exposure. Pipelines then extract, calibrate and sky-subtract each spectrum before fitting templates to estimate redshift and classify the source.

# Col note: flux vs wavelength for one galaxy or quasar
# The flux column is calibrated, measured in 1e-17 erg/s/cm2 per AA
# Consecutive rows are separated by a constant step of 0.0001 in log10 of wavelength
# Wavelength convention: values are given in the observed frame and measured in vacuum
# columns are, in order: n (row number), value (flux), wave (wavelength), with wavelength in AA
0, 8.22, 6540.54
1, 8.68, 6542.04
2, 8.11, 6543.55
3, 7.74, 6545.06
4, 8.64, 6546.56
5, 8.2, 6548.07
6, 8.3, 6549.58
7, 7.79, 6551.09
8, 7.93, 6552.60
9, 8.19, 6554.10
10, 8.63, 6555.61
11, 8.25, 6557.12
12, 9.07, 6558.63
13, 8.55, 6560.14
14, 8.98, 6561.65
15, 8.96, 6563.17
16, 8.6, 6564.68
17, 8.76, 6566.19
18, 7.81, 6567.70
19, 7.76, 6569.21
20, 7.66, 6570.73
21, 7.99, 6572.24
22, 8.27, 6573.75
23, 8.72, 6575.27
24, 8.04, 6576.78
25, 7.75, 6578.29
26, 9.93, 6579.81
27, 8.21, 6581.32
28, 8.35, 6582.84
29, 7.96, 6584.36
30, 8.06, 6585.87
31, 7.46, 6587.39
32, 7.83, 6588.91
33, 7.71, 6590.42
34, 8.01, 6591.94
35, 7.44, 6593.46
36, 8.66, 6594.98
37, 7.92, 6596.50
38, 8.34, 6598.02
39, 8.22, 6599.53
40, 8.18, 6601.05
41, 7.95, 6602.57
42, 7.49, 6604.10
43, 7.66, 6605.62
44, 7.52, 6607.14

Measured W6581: 7.75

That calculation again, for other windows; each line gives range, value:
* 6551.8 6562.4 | 7.93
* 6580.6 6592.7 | 7.46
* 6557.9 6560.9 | 8.55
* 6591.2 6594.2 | 7.44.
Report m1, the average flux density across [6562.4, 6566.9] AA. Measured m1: 8.76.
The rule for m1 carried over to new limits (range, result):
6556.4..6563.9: 8.75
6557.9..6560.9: 8.81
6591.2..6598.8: 8.08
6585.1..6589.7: 7.8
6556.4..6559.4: 8.67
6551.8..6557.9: 8.26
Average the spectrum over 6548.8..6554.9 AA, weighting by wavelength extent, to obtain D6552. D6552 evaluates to 8.06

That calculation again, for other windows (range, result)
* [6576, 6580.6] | 8.59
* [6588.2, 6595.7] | 7.93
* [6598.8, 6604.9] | 7.95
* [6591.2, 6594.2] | 7.72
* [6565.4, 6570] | 8.11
